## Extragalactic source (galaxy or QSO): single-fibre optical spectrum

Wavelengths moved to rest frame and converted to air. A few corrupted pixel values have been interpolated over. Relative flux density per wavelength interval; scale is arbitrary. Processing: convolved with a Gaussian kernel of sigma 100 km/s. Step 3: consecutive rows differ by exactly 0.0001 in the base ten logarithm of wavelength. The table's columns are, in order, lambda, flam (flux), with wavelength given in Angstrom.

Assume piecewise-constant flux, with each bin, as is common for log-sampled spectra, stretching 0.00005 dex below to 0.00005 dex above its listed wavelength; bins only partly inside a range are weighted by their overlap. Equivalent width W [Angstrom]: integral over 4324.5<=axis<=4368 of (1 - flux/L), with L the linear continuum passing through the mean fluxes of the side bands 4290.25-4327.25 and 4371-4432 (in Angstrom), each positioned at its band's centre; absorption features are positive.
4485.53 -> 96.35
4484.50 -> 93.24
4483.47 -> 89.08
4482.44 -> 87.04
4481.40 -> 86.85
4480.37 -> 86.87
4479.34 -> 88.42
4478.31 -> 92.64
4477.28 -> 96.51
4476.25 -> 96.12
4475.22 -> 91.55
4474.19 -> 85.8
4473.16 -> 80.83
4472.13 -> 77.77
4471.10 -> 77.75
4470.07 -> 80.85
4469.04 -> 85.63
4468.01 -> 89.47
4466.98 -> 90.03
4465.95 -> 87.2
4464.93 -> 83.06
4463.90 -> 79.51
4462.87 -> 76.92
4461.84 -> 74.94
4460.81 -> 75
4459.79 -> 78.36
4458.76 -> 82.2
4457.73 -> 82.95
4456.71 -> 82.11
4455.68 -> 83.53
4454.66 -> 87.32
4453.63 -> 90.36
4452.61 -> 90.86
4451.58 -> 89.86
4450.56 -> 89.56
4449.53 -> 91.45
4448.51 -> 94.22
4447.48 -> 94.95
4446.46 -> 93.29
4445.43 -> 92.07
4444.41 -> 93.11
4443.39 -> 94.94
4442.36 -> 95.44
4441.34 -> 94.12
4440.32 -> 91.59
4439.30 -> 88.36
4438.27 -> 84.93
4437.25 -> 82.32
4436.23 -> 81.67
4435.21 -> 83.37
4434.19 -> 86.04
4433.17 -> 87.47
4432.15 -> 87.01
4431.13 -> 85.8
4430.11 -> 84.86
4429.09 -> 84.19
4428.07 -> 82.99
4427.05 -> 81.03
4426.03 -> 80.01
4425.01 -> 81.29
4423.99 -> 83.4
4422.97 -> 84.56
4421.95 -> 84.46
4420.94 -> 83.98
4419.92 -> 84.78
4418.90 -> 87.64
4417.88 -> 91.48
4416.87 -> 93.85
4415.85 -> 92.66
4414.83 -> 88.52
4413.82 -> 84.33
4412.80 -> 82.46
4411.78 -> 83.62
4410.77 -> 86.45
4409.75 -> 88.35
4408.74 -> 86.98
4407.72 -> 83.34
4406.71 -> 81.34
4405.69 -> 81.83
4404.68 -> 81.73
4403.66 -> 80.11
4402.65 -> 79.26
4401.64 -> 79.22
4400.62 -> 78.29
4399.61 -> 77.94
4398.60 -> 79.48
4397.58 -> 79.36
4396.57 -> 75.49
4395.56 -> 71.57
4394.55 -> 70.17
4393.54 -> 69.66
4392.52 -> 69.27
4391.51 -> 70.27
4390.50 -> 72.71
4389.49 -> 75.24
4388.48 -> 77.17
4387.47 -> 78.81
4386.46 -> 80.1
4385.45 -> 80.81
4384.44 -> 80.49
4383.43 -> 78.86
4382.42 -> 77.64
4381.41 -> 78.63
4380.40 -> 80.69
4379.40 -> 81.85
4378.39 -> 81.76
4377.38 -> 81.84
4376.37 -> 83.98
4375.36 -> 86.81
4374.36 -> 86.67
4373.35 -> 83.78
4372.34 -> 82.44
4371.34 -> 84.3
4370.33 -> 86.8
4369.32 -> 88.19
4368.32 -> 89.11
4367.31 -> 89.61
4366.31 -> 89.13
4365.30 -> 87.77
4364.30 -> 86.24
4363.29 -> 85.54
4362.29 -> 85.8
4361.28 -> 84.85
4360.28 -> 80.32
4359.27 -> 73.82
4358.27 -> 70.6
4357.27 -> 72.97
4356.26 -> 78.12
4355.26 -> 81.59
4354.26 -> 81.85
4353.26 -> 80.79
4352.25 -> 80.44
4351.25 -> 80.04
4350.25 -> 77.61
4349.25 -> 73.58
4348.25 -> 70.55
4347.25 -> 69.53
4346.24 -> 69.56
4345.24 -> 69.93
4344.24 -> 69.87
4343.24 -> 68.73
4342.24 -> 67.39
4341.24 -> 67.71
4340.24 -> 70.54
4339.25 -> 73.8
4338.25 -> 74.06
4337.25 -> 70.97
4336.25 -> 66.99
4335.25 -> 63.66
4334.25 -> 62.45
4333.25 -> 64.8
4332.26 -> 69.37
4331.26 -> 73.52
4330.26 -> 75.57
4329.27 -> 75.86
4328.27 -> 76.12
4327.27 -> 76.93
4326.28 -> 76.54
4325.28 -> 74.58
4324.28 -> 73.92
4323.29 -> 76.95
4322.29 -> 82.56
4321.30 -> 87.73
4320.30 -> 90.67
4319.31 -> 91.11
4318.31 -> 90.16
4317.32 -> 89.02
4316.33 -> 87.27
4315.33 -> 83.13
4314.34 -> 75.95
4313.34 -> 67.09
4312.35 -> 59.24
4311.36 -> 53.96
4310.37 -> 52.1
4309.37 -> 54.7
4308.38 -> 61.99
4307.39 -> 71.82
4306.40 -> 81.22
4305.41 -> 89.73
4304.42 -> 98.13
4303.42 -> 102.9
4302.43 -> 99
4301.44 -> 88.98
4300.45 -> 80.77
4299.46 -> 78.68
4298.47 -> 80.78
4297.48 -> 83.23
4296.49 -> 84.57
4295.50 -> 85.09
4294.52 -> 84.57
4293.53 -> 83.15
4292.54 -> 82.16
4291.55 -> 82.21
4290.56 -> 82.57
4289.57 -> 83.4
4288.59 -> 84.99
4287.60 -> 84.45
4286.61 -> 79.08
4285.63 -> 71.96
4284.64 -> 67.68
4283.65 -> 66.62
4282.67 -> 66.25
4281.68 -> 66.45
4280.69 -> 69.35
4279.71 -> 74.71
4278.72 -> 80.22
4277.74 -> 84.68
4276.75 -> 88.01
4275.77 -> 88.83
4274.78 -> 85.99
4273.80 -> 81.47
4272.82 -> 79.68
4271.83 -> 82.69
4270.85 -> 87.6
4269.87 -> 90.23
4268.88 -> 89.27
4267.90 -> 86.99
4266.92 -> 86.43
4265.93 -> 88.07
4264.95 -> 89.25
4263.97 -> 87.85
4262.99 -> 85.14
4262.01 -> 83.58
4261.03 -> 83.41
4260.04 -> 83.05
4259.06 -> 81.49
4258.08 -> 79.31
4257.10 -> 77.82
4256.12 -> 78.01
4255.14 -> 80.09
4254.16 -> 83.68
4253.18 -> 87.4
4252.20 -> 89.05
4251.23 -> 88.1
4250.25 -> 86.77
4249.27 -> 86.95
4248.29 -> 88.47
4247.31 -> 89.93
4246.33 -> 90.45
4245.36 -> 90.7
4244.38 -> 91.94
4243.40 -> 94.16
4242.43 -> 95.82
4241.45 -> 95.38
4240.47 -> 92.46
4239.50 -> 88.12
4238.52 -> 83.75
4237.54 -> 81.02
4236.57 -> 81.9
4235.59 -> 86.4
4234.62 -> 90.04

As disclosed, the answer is 2.9 Angstrom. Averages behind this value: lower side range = 80.2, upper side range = 81.5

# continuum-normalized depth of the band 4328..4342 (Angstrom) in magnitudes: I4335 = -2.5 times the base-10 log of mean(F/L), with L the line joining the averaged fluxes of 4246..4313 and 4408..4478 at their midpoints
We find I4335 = 0.18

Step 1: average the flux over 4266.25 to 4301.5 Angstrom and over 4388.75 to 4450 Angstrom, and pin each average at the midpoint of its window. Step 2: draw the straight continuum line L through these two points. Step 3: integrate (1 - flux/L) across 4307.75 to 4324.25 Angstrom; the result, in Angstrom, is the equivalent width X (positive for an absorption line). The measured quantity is 1.34 Angstrom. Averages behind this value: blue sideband 81.1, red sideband 84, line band 75.2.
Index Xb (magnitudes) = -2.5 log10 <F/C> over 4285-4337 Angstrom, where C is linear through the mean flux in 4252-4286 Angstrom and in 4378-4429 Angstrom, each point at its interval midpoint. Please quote 0.04 mag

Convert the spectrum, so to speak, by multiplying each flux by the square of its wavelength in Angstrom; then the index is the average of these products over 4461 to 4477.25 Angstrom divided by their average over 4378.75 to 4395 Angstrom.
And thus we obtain 1.1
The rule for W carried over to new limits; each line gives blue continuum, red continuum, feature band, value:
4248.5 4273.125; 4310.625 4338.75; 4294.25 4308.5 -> -1.2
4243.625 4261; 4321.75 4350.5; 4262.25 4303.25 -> -1.0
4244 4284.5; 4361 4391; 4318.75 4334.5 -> 1.1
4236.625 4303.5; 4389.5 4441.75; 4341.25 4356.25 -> 1.6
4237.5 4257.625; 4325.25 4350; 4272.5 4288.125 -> 0.9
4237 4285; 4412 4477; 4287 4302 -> 0.2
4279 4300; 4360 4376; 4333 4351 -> 3.0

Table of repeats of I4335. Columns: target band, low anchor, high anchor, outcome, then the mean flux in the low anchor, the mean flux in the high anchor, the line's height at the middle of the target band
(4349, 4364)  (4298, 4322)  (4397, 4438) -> 0.03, 79.9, 83.9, 81.6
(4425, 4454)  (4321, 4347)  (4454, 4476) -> -0.10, 72.2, 82.7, 80.7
